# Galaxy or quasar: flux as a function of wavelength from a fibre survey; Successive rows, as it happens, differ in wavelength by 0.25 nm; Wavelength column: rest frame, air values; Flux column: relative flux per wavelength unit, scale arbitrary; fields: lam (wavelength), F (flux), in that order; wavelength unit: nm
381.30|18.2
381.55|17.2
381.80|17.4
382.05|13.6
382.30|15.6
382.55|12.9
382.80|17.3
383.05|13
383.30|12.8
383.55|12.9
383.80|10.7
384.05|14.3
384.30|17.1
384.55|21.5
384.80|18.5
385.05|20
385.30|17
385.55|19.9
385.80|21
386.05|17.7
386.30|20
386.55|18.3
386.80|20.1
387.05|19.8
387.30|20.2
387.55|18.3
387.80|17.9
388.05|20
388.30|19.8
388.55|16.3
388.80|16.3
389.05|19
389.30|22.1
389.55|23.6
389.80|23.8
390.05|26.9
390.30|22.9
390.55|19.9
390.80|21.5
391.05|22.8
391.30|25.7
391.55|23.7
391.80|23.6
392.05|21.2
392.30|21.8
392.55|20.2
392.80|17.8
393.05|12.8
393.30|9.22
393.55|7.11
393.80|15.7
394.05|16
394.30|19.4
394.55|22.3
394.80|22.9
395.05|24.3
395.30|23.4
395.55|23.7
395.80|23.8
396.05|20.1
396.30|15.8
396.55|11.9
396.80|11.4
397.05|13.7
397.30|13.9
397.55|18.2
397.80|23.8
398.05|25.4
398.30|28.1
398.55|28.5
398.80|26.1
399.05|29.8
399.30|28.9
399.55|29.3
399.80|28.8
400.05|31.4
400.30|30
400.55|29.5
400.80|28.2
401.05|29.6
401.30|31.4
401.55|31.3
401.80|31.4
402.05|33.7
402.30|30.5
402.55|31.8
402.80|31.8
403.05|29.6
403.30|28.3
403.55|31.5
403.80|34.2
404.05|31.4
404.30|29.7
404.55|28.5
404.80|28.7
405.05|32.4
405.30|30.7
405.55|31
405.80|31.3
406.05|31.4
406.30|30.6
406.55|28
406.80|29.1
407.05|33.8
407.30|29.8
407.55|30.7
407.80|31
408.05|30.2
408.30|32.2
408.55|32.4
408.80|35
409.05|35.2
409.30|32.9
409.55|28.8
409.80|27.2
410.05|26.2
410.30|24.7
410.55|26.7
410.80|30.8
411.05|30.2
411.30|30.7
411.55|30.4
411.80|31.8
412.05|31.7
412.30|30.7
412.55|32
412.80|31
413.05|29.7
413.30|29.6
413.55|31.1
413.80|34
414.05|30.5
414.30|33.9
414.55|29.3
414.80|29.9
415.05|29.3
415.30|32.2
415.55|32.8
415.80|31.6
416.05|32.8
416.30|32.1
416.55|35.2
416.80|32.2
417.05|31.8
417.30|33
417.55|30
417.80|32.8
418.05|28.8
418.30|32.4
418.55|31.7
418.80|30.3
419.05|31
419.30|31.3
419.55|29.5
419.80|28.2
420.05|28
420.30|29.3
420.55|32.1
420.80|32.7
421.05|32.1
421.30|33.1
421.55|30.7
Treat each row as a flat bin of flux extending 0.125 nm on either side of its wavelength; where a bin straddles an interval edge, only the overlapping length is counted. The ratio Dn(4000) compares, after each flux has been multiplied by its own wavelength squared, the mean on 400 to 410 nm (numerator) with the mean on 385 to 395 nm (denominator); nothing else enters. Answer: 1.69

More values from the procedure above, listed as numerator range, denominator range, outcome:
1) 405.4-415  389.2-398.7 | 1.64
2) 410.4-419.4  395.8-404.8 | 1.25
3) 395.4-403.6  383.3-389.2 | 1.55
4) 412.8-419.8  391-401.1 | 1.58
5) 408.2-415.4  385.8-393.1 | 1.67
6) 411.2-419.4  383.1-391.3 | 1.88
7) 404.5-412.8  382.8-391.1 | 1.80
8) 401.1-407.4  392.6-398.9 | 1.69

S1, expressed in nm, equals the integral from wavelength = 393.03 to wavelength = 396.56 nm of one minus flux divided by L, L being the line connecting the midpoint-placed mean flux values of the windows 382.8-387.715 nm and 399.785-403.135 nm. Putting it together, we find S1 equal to 1.00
